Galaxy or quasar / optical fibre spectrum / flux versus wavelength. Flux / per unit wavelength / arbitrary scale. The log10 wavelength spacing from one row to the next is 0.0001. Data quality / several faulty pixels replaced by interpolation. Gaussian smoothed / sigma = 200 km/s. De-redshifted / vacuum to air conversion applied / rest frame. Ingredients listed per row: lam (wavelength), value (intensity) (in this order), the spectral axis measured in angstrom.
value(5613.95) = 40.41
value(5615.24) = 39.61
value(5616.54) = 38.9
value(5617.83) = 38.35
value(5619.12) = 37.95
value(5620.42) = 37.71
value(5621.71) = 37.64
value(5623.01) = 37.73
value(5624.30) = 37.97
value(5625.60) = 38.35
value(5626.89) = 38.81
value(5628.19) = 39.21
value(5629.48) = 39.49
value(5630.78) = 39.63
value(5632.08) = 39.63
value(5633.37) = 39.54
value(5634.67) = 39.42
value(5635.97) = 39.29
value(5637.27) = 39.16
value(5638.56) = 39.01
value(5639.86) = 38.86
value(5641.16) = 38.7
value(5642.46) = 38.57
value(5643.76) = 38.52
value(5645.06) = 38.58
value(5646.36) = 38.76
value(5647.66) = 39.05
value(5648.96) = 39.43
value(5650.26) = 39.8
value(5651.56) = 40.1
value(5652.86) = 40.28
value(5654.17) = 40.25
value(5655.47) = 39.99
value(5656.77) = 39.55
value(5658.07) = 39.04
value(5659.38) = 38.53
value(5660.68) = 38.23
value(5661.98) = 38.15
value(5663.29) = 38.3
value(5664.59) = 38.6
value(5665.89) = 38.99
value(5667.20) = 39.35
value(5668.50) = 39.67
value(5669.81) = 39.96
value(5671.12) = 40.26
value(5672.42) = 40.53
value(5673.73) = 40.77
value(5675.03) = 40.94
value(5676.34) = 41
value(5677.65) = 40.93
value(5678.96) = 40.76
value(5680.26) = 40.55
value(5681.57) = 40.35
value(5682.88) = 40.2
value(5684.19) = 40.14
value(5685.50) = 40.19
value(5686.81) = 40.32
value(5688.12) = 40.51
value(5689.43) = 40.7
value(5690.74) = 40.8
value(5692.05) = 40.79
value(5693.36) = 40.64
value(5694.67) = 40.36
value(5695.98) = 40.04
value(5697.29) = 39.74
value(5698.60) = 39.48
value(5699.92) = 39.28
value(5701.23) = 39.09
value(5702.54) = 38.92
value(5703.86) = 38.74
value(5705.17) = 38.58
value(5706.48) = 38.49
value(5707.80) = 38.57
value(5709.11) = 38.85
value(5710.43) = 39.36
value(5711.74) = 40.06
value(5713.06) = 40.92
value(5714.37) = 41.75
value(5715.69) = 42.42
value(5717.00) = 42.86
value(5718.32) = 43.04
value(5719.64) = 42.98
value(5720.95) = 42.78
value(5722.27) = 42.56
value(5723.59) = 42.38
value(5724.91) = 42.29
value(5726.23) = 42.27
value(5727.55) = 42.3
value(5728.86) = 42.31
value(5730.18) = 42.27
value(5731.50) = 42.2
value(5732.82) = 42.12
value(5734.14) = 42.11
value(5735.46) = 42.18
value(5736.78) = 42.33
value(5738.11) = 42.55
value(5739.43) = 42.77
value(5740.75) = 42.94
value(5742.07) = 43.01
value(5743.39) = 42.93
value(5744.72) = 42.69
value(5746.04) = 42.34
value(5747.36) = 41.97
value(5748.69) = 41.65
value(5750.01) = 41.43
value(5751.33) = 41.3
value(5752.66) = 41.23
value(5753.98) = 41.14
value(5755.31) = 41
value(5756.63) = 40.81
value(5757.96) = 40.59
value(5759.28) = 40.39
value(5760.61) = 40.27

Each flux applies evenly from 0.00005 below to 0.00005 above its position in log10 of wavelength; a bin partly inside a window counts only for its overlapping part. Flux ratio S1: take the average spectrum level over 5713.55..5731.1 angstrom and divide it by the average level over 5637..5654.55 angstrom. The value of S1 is 1.1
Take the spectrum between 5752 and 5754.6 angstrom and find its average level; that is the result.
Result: 41.3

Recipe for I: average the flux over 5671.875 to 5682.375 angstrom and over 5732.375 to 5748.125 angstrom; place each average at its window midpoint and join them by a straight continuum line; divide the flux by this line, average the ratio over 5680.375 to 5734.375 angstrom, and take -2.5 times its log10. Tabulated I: 0.020 mag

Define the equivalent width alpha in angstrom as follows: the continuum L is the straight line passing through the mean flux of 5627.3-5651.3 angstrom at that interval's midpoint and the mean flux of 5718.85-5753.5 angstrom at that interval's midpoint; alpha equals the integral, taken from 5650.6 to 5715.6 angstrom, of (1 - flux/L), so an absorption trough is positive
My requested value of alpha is 1.16 angstrom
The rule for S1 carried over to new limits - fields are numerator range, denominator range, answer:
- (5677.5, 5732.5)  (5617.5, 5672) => 1.04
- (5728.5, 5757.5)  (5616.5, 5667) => 1.08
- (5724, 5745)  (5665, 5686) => 1.05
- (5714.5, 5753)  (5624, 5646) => 1.09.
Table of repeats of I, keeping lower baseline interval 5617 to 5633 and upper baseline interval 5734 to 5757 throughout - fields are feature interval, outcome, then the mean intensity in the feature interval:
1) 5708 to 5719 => 0.002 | 41.1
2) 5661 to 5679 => 0.002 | 39.8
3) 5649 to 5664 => 0.005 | 39.3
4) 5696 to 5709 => 0.048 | 39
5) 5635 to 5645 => 0.004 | 38.9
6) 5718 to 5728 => -0.030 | 42.5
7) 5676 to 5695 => -0.006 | 40.5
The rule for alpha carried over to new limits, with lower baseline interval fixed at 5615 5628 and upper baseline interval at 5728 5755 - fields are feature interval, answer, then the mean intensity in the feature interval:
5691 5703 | 0.25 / 39.9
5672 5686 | -0.16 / 40.6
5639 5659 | -0.06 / 39.3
